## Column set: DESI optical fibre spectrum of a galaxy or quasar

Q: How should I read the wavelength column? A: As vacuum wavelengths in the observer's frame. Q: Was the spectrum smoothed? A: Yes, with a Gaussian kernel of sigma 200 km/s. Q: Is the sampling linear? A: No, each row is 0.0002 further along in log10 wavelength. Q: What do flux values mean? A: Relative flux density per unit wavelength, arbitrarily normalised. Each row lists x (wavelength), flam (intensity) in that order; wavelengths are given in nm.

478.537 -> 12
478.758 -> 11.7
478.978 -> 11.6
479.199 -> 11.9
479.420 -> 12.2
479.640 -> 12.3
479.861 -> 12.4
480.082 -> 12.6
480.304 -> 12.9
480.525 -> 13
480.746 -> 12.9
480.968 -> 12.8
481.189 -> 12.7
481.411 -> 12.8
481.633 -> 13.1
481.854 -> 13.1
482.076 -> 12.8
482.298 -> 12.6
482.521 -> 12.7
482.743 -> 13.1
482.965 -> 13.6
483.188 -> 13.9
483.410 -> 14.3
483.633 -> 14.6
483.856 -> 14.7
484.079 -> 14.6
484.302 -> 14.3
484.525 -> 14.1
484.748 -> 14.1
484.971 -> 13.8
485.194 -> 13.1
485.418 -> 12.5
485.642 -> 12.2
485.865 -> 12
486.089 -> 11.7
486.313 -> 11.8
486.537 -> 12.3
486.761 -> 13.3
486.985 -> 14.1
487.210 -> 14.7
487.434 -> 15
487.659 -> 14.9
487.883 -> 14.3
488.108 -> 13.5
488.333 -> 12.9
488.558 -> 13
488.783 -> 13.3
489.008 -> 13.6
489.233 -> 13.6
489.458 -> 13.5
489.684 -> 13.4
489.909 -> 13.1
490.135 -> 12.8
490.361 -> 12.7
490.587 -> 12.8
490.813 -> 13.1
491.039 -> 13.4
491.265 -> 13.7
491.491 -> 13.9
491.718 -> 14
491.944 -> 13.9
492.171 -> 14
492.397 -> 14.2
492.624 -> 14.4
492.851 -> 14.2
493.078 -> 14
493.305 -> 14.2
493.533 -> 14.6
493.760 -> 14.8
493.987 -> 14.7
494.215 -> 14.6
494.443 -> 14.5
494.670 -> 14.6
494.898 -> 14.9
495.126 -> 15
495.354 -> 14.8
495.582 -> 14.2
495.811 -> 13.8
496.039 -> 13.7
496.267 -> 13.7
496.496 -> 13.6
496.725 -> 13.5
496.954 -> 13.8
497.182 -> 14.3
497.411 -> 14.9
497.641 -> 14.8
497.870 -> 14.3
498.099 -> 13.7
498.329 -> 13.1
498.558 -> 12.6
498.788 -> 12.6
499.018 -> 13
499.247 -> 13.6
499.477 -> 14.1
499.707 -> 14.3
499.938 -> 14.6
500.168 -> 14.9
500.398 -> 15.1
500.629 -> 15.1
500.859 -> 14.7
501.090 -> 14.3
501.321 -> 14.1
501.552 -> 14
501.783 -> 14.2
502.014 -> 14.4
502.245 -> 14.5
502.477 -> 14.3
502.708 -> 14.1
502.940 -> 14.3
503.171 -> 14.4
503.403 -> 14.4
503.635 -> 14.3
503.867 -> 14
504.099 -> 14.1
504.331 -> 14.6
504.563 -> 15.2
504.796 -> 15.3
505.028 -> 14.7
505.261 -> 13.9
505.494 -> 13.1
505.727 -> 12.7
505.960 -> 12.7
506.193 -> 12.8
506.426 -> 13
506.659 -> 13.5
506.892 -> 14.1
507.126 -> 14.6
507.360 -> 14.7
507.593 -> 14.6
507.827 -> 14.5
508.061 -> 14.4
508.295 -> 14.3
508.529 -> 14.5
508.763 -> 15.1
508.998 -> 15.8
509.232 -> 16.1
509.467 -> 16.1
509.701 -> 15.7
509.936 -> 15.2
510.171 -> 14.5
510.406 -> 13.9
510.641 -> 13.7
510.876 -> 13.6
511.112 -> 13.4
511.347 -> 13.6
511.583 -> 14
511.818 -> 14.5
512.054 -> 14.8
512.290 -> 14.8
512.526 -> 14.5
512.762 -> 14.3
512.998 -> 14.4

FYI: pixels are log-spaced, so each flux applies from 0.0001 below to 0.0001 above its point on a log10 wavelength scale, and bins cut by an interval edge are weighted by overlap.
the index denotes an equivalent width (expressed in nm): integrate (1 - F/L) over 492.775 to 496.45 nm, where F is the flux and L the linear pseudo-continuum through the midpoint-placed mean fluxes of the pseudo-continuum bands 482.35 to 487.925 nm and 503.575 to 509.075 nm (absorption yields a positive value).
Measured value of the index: -0.14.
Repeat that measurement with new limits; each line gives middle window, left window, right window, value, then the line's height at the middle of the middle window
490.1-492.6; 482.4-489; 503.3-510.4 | 0.04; 13.8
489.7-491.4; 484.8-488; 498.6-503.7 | 0.05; 13.5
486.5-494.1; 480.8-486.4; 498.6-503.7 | -0.09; 13.6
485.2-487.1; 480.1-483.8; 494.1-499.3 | 0.13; 13.4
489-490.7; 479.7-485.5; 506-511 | 0.06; 13.7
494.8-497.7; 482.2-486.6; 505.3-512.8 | -0.09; 13.8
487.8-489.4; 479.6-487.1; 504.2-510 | 0.00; 13.4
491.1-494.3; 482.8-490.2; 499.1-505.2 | -0.07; 13.9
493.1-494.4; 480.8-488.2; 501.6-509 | -0.07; 13.8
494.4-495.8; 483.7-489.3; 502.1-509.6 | -0.07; 13.9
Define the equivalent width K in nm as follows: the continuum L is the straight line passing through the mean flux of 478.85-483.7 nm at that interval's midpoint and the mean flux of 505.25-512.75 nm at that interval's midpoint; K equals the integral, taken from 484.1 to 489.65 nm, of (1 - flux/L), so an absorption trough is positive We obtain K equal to -0.106 nm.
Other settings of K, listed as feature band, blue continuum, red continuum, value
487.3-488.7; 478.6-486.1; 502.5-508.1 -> -0.07 nm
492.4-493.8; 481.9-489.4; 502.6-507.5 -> -0.07 nm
